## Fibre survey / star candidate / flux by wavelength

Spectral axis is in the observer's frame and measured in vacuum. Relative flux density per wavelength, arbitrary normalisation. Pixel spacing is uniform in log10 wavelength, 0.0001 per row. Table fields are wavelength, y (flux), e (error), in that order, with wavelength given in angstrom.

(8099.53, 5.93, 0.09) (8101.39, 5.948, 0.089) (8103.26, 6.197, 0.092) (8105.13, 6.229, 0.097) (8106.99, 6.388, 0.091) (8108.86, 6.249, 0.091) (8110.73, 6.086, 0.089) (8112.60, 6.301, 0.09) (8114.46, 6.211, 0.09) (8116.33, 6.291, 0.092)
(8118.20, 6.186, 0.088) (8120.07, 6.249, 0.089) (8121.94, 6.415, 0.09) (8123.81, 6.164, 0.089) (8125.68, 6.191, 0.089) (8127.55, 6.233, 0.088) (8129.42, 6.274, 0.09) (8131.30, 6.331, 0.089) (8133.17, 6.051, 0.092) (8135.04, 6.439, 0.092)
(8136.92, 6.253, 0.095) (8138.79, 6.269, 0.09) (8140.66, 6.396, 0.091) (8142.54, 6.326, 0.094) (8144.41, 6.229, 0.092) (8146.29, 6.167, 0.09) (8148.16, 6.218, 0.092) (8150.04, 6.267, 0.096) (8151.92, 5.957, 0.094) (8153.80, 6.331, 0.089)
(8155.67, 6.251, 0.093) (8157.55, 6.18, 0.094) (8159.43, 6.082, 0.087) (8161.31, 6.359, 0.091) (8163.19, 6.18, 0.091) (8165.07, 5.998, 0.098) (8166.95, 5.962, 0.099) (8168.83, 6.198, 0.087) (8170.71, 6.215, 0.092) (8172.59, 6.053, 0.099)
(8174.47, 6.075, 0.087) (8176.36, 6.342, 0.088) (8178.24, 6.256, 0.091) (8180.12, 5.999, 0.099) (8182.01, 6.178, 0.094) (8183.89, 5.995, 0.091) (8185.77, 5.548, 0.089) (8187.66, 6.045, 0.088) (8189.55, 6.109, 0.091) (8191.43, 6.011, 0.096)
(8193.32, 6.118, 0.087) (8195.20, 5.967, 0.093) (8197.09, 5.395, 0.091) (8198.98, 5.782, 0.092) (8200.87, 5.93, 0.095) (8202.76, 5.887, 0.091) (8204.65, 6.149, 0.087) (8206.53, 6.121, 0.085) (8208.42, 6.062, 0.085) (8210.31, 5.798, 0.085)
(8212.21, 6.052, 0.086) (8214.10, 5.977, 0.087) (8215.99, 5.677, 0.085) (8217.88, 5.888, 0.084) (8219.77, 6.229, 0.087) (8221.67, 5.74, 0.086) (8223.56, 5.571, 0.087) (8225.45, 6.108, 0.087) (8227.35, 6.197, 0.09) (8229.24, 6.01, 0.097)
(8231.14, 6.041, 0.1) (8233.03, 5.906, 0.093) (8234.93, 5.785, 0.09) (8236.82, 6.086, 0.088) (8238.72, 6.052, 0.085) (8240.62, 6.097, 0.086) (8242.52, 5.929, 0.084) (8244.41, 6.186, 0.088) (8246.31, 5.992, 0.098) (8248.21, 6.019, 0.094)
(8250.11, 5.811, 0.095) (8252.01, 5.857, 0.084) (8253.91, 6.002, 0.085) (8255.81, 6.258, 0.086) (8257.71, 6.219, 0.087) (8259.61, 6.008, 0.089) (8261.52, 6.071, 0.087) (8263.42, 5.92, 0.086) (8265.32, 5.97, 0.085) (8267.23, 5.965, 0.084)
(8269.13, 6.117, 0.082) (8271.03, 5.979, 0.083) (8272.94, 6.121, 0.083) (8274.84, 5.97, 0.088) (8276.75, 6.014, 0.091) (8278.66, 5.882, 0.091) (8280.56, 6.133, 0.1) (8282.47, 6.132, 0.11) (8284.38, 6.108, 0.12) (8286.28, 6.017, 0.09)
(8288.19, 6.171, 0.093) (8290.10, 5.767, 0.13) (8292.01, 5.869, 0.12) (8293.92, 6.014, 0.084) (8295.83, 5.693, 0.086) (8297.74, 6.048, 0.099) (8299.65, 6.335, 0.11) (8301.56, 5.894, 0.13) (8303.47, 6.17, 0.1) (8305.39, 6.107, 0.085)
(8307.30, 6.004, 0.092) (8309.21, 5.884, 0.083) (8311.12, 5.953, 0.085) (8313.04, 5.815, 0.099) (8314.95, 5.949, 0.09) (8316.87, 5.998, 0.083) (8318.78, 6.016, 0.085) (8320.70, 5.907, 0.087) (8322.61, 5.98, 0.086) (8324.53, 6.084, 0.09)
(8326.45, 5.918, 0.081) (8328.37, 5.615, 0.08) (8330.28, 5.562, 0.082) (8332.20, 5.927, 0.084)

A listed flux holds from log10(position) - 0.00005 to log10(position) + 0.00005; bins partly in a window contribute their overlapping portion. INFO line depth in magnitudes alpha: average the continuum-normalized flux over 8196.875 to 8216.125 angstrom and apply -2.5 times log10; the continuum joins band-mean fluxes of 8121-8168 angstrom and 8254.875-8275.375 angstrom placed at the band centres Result 0.04 mag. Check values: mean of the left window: 6.22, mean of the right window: 6.06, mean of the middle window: 5.92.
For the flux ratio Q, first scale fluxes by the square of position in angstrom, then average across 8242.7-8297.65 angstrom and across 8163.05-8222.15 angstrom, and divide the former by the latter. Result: 1.02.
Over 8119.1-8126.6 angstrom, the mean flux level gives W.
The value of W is 6.26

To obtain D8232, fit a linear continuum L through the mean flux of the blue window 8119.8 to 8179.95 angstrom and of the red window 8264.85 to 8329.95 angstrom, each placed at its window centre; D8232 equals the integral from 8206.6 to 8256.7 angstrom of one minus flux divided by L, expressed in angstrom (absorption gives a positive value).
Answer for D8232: 0.9 angstrom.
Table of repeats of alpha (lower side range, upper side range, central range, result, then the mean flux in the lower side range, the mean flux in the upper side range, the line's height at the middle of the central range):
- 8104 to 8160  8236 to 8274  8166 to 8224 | 0.03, 6.24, 6.03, 6.13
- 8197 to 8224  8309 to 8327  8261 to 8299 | -0.01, 5.9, 5.95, 5.94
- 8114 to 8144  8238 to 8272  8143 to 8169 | 0.01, 6.27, 6.02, 6.22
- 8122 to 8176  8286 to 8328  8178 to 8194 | 0.02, 6.21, 5.97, 6.15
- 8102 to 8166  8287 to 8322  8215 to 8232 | 0.03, 6.23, 5.98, 6.1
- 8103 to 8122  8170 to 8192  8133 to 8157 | -0.01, 6.25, 6.07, 6.16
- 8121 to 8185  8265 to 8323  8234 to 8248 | 0.01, 6.2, 6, 6.08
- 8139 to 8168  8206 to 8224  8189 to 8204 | 0.02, 6.2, 5.91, 6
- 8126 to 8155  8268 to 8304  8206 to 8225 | 0.04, 6.25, 6.02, 6.13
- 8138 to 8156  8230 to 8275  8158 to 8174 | 0.01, 6.24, 6.02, 6.2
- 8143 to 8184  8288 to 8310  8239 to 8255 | 0.01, 6.16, 5.99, 6.06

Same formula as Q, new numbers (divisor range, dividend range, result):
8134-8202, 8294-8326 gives 1.01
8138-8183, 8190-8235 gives 0.97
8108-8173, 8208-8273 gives 0.99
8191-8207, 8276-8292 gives 1.04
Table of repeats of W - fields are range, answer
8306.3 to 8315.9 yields 5.93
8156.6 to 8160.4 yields 6.13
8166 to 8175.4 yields 6.1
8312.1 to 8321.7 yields 5.94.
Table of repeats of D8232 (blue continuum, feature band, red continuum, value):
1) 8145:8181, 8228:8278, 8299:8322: 0.39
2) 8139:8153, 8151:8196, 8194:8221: -0.09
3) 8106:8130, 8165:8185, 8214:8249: -0.01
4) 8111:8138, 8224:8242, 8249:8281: 0.16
